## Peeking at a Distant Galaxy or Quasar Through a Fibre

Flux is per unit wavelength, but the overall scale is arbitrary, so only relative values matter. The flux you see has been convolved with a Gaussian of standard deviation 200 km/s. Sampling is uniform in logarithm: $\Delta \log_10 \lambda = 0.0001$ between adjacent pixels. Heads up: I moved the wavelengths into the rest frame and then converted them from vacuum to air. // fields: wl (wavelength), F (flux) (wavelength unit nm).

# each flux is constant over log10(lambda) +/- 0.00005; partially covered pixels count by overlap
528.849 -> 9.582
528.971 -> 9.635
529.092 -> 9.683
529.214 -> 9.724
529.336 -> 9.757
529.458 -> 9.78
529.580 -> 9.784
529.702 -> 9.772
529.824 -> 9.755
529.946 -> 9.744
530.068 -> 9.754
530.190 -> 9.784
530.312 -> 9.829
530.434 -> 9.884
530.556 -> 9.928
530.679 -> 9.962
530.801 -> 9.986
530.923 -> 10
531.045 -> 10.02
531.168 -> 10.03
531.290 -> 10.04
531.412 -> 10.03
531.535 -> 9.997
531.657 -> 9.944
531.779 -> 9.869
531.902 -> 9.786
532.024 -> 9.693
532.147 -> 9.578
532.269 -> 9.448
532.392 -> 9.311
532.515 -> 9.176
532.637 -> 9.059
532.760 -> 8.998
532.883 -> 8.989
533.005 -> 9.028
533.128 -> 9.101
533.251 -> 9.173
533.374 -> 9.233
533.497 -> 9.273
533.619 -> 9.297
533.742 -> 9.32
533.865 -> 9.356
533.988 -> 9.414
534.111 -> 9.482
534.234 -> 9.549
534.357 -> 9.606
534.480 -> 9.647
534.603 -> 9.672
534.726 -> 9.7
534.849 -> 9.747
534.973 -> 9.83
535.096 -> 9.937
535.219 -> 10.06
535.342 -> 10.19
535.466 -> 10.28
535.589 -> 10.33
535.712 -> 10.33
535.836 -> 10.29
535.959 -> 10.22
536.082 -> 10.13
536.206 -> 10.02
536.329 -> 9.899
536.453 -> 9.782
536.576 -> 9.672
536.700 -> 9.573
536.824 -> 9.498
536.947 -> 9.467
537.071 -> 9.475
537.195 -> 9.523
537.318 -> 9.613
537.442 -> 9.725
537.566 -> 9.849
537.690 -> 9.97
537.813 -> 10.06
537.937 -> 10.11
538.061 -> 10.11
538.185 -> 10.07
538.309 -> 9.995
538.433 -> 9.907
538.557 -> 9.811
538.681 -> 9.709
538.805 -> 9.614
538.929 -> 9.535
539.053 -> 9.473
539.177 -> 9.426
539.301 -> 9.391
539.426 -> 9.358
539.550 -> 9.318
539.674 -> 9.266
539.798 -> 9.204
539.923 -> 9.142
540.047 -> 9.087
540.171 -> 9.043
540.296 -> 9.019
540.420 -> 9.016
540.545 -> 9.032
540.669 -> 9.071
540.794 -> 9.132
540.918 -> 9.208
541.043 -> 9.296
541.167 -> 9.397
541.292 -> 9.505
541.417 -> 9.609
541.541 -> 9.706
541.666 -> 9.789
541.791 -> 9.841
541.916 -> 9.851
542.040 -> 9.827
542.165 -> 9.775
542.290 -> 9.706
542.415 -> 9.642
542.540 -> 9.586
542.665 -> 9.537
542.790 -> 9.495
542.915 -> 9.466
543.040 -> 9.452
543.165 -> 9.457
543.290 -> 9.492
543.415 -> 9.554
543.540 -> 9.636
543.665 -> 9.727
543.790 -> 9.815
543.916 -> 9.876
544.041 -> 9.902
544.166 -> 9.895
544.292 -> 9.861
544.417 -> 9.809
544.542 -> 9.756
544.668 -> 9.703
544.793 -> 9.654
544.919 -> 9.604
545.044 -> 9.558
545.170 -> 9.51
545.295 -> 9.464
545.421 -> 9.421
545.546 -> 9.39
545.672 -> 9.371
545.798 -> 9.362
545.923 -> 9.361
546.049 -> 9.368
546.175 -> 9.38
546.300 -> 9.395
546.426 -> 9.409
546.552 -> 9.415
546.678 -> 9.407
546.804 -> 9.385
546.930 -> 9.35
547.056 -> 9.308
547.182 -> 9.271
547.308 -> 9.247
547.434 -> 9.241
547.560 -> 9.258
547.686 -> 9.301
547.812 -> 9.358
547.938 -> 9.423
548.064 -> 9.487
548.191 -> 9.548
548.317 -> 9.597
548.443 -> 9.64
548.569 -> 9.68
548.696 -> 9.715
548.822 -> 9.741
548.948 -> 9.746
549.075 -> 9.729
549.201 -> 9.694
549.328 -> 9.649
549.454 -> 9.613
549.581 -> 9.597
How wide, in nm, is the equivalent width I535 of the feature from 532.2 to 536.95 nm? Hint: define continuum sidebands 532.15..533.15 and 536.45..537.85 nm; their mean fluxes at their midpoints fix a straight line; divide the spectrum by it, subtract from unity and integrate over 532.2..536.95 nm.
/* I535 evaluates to -0.12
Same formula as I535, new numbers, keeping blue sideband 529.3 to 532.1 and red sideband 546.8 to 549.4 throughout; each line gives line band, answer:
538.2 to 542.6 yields 0.088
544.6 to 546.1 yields 0.012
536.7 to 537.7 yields 0.012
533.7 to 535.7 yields 0.002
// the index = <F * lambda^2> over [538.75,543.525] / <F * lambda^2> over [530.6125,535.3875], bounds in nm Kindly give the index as 1.01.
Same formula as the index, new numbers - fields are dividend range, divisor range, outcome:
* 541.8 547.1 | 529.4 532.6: 1.03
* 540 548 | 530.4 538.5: 1.01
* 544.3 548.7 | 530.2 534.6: 1.04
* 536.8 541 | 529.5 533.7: 1.01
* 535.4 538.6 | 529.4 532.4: 1.03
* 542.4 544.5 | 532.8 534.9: 1.07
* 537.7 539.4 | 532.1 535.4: 1.05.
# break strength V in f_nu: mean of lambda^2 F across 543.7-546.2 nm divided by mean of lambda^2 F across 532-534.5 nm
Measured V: 1.08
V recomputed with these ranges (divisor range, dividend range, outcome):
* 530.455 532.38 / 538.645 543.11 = 0.99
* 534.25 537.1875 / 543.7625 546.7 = 1.00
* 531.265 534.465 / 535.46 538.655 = 1.06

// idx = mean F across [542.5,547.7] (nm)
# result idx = 9.51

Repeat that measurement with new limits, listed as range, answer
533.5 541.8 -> 9.63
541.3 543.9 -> 9.65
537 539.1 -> 9.8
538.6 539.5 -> 9.5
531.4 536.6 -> 9.66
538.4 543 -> 9.45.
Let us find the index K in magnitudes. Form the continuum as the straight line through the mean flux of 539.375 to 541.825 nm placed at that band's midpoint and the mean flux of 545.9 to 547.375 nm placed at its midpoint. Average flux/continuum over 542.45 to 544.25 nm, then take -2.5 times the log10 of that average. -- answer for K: -0.04 mag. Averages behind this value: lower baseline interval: 9.3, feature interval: 9.64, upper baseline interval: 9.35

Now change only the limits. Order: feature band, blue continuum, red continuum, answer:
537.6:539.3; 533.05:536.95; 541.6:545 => -0.01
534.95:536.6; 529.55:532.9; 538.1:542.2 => -0.05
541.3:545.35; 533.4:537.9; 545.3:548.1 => -0.02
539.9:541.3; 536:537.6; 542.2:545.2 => 0.06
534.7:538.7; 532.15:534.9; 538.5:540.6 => -0.06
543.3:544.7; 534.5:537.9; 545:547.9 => -0.03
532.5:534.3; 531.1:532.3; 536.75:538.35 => 0.07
